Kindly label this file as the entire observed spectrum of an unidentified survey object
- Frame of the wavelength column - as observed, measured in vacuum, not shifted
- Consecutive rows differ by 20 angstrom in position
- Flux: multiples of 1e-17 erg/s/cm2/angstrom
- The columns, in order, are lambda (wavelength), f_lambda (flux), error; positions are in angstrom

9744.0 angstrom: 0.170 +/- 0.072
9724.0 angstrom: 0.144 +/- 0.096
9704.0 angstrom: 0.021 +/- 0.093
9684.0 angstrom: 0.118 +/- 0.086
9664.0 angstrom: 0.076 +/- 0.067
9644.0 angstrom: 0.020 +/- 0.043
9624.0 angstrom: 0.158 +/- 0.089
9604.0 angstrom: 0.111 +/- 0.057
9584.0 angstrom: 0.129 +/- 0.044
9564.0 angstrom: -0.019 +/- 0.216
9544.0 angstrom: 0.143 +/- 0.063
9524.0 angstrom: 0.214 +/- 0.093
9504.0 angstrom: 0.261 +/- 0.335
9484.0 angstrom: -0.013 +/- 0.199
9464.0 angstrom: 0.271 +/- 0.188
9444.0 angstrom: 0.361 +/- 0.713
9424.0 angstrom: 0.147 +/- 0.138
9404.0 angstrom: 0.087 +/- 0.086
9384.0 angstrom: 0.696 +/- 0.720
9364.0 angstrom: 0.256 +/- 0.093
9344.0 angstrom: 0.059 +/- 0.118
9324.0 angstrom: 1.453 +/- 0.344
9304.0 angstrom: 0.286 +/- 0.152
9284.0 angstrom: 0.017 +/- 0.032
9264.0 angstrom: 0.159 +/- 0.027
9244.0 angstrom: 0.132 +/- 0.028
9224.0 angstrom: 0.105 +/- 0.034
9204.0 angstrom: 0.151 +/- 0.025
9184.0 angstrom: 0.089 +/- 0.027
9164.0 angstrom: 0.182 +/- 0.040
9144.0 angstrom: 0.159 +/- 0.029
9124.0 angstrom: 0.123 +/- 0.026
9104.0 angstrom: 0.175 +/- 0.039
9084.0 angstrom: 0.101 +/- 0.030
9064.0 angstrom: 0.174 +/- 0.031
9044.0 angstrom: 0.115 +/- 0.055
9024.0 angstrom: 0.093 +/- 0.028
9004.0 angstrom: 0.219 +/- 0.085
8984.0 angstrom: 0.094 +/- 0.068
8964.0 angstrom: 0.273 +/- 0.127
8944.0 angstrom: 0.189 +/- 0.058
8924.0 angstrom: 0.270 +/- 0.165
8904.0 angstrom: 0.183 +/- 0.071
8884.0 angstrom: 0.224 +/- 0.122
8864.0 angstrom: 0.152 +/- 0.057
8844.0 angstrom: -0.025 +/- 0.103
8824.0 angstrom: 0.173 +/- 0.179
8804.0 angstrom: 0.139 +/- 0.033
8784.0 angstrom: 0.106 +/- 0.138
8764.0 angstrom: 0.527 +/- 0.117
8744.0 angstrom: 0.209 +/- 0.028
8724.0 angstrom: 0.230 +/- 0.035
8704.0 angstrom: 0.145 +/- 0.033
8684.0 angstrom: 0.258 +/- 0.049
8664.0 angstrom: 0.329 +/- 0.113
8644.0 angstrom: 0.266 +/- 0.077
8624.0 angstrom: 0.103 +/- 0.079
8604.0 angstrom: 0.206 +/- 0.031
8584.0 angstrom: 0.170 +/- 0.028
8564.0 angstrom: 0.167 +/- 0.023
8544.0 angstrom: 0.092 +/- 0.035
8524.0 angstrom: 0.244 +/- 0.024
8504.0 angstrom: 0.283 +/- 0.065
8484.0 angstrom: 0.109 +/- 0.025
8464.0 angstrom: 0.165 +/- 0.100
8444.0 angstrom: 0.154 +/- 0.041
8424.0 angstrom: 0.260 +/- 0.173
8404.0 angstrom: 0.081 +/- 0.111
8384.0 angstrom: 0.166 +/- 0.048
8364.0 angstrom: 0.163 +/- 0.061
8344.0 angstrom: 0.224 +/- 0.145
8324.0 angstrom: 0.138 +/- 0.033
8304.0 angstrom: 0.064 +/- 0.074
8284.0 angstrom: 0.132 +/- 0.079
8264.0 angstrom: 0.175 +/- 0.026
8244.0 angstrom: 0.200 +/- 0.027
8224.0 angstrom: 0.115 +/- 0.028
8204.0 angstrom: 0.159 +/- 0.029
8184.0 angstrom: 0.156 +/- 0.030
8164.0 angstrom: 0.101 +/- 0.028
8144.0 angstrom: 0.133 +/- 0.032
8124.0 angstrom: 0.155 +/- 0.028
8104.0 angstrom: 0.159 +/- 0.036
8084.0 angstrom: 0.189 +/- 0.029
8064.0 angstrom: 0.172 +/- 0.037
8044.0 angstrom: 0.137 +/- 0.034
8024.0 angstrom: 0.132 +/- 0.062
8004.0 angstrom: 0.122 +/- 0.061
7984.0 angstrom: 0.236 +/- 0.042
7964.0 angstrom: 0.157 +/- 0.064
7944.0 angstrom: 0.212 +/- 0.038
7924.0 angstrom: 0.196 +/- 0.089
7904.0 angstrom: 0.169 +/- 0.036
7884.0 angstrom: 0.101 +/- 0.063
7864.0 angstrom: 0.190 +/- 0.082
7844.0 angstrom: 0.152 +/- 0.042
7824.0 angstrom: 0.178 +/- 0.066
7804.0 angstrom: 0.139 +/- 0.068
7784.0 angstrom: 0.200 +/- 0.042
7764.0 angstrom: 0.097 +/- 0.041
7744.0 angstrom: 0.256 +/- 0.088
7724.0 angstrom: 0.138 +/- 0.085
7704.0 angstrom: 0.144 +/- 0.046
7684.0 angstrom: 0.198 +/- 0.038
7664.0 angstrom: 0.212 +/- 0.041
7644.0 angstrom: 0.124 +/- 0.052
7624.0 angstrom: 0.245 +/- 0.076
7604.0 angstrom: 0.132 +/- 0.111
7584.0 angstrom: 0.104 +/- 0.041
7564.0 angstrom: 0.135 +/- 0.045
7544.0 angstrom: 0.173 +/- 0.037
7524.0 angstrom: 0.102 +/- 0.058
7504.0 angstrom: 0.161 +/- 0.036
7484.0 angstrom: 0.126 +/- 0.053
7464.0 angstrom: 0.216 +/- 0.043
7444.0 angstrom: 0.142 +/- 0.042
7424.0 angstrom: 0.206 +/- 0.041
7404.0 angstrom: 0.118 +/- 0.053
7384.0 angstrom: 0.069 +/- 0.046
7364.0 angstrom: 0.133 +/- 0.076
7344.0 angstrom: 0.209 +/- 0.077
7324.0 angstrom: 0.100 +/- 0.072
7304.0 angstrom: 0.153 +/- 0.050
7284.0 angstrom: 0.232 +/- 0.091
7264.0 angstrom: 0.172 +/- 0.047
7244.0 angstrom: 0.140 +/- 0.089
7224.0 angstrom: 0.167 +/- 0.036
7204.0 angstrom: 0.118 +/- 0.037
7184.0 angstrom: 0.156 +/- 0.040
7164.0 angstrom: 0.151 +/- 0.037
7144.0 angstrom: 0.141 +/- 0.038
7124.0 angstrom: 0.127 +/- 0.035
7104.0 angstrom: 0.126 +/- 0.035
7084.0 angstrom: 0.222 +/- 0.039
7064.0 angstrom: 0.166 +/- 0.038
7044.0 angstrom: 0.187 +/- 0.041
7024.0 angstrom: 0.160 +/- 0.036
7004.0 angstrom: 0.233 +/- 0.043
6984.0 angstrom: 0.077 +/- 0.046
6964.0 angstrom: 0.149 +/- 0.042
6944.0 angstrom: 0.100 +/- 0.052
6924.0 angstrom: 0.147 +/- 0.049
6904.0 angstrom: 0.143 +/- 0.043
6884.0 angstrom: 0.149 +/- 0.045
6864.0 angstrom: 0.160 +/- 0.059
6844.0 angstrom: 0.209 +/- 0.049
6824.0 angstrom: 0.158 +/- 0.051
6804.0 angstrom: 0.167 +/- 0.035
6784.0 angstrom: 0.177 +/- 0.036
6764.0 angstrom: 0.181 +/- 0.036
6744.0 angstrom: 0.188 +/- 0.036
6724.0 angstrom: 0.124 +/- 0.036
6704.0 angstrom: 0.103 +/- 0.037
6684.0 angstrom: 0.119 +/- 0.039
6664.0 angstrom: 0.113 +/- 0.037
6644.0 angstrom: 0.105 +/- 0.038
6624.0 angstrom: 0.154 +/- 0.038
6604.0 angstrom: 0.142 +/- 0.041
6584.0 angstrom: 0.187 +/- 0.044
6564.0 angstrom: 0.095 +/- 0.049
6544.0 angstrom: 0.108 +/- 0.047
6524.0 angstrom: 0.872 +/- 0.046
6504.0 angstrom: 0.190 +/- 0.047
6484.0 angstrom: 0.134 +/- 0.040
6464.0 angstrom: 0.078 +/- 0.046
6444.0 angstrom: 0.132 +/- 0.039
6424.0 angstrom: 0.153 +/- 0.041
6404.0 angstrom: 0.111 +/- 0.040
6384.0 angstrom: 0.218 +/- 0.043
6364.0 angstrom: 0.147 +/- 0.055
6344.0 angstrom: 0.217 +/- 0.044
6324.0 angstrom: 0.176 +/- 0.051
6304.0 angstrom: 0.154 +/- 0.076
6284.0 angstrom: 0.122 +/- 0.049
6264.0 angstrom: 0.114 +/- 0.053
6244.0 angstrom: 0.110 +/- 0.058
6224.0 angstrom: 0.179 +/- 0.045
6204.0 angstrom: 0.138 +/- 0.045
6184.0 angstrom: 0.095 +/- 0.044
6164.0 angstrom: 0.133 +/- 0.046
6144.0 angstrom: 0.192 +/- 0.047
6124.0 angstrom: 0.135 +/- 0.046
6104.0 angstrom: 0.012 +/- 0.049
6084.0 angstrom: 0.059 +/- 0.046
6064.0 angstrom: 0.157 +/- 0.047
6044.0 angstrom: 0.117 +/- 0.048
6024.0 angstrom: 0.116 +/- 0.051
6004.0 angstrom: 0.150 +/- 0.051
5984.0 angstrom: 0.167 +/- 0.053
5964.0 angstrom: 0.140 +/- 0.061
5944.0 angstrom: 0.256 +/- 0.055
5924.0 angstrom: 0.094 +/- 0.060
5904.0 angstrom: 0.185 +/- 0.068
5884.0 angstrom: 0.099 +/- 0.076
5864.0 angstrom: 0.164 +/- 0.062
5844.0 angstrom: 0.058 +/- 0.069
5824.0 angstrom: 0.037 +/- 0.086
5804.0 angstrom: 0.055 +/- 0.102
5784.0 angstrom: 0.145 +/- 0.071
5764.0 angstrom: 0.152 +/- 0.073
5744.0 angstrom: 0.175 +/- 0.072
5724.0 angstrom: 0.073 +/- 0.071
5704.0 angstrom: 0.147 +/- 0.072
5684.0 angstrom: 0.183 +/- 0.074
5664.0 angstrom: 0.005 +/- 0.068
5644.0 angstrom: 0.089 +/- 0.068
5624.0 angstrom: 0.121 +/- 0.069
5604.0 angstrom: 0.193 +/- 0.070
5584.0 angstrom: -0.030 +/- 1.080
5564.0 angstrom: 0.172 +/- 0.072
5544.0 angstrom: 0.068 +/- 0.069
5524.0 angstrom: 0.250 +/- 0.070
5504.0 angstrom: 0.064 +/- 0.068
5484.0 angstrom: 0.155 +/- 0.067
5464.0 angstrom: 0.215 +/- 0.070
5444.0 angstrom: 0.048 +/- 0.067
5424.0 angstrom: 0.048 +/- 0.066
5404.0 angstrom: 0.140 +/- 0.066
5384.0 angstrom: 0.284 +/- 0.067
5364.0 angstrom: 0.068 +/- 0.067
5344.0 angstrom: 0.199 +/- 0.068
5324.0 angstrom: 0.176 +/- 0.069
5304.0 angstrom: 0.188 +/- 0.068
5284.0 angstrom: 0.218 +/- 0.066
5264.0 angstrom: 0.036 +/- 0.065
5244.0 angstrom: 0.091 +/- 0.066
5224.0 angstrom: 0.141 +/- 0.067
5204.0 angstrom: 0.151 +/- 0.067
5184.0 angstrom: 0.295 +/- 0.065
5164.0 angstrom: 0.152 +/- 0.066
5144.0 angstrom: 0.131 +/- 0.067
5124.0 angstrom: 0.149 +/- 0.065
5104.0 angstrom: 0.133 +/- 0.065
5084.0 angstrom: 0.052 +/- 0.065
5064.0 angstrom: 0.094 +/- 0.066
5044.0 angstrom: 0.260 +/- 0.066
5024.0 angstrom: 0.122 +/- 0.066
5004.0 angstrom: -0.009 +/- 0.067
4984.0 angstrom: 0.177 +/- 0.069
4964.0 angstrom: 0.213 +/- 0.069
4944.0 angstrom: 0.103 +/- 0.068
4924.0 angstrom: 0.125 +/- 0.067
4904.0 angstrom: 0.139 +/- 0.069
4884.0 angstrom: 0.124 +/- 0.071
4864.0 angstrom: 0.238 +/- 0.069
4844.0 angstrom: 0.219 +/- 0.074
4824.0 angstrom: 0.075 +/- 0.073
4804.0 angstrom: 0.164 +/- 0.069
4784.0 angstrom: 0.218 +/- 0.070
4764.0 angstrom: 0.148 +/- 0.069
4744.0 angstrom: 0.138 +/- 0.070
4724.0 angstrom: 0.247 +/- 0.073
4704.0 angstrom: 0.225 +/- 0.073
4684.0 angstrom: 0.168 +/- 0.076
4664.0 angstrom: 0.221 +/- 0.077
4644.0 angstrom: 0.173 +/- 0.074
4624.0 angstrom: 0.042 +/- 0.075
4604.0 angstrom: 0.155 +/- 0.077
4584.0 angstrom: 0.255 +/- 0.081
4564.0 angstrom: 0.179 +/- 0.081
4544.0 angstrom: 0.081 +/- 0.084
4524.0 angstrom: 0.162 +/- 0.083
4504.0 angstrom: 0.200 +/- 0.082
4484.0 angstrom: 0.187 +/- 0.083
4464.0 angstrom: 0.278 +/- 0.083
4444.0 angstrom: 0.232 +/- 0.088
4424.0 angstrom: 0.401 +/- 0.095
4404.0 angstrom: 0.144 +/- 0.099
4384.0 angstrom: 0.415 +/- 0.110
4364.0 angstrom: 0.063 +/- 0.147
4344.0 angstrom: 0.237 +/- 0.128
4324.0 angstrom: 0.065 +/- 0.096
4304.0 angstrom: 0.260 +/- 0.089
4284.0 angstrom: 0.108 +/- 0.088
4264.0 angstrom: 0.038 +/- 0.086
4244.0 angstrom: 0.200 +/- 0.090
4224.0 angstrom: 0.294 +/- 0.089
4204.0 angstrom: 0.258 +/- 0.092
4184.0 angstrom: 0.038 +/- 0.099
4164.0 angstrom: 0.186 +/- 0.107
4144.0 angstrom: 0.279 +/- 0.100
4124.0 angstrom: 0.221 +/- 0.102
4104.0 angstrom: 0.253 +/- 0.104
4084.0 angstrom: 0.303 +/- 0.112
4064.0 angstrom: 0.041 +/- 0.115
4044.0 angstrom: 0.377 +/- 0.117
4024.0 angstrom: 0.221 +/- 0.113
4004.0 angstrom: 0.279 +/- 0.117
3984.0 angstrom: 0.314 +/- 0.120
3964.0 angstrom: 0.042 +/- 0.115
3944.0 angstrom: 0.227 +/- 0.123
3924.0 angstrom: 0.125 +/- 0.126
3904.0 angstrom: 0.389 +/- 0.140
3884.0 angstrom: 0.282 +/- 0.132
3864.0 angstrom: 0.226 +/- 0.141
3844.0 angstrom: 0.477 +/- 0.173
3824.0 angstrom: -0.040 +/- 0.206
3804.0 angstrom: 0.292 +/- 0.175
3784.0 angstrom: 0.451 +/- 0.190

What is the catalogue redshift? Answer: 0.75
